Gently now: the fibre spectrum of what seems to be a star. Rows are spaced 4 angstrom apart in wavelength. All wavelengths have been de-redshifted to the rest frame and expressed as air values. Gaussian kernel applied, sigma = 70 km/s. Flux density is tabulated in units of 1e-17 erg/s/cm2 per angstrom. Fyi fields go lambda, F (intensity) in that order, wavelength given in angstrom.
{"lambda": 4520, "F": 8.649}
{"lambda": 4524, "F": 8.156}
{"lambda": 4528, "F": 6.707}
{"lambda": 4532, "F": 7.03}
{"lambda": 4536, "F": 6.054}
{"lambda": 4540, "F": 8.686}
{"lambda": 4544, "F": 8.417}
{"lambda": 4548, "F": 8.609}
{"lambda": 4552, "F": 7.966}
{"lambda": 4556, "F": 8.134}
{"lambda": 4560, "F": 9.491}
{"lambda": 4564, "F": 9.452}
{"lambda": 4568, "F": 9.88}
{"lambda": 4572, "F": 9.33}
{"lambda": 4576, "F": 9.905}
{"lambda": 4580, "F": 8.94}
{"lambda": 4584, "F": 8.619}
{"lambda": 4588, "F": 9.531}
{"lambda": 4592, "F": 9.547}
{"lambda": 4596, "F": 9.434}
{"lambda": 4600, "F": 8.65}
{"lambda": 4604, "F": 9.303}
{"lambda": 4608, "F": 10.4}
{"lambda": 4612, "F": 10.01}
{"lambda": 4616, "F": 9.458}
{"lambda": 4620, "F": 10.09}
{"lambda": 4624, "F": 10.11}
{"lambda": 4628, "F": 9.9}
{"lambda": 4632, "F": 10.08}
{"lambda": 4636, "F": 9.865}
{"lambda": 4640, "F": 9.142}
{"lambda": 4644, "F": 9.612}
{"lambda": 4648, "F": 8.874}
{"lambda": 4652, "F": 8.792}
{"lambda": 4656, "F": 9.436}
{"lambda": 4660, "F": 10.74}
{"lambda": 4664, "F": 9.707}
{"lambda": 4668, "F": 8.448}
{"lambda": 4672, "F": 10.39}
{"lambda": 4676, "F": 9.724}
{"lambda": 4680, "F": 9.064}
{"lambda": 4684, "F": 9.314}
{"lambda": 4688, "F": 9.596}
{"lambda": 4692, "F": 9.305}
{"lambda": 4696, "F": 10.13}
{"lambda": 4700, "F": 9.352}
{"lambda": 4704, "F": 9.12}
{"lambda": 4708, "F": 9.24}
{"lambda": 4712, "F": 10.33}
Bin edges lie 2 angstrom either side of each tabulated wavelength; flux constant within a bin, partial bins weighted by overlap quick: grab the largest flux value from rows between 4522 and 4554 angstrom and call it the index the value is 8.686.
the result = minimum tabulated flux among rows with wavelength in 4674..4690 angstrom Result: 9.064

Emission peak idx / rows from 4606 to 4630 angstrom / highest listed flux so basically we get 10.4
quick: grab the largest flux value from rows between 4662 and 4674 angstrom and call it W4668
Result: 10.39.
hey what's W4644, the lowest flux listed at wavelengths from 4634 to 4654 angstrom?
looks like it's 8.792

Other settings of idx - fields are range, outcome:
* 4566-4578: 9.905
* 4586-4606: 9.547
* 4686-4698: 10.13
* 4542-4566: 9.491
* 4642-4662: 10.74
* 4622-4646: 10.11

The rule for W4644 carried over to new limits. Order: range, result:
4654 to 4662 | 9.436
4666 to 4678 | 8.448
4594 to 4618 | 8.65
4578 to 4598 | 8.619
